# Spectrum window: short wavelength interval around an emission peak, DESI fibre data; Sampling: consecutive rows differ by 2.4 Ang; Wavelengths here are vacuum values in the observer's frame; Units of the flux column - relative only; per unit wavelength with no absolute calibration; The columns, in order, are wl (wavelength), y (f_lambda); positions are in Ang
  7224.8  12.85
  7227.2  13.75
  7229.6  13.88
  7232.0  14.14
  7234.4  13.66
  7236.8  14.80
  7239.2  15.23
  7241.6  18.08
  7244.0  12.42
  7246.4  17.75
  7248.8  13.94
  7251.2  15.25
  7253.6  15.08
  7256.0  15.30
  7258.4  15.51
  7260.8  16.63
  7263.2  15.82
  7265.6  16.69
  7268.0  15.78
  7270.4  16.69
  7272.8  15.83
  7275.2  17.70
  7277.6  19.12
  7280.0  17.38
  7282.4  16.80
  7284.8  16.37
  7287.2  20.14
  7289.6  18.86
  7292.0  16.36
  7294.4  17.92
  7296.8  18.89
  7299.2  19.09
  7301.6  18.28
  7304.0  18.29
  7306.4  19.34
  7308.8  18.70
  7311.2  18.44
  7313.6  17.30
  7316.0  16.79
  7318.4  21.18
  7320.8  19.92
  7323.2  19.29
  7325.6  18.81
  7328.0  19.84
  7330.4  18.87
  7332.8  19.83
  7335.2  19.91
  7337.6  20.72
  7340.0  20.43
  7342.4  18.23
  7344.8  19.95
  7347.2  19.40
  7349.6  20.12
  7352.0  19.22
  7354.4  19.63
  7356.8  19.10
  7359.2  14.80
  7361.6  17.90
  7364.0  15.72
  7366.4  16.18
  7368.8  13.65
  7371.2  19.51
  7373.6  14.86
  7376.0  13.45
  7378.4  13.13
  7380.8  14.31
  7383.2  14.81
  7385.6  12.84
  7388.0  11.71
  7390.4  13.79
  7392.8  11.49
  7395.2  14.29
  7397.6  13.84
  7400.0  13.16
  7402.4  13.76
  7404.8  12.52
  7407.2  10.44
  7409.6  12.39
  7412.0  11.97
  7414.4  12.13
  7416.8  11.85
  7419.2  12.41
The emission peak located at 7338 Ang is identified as C III]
